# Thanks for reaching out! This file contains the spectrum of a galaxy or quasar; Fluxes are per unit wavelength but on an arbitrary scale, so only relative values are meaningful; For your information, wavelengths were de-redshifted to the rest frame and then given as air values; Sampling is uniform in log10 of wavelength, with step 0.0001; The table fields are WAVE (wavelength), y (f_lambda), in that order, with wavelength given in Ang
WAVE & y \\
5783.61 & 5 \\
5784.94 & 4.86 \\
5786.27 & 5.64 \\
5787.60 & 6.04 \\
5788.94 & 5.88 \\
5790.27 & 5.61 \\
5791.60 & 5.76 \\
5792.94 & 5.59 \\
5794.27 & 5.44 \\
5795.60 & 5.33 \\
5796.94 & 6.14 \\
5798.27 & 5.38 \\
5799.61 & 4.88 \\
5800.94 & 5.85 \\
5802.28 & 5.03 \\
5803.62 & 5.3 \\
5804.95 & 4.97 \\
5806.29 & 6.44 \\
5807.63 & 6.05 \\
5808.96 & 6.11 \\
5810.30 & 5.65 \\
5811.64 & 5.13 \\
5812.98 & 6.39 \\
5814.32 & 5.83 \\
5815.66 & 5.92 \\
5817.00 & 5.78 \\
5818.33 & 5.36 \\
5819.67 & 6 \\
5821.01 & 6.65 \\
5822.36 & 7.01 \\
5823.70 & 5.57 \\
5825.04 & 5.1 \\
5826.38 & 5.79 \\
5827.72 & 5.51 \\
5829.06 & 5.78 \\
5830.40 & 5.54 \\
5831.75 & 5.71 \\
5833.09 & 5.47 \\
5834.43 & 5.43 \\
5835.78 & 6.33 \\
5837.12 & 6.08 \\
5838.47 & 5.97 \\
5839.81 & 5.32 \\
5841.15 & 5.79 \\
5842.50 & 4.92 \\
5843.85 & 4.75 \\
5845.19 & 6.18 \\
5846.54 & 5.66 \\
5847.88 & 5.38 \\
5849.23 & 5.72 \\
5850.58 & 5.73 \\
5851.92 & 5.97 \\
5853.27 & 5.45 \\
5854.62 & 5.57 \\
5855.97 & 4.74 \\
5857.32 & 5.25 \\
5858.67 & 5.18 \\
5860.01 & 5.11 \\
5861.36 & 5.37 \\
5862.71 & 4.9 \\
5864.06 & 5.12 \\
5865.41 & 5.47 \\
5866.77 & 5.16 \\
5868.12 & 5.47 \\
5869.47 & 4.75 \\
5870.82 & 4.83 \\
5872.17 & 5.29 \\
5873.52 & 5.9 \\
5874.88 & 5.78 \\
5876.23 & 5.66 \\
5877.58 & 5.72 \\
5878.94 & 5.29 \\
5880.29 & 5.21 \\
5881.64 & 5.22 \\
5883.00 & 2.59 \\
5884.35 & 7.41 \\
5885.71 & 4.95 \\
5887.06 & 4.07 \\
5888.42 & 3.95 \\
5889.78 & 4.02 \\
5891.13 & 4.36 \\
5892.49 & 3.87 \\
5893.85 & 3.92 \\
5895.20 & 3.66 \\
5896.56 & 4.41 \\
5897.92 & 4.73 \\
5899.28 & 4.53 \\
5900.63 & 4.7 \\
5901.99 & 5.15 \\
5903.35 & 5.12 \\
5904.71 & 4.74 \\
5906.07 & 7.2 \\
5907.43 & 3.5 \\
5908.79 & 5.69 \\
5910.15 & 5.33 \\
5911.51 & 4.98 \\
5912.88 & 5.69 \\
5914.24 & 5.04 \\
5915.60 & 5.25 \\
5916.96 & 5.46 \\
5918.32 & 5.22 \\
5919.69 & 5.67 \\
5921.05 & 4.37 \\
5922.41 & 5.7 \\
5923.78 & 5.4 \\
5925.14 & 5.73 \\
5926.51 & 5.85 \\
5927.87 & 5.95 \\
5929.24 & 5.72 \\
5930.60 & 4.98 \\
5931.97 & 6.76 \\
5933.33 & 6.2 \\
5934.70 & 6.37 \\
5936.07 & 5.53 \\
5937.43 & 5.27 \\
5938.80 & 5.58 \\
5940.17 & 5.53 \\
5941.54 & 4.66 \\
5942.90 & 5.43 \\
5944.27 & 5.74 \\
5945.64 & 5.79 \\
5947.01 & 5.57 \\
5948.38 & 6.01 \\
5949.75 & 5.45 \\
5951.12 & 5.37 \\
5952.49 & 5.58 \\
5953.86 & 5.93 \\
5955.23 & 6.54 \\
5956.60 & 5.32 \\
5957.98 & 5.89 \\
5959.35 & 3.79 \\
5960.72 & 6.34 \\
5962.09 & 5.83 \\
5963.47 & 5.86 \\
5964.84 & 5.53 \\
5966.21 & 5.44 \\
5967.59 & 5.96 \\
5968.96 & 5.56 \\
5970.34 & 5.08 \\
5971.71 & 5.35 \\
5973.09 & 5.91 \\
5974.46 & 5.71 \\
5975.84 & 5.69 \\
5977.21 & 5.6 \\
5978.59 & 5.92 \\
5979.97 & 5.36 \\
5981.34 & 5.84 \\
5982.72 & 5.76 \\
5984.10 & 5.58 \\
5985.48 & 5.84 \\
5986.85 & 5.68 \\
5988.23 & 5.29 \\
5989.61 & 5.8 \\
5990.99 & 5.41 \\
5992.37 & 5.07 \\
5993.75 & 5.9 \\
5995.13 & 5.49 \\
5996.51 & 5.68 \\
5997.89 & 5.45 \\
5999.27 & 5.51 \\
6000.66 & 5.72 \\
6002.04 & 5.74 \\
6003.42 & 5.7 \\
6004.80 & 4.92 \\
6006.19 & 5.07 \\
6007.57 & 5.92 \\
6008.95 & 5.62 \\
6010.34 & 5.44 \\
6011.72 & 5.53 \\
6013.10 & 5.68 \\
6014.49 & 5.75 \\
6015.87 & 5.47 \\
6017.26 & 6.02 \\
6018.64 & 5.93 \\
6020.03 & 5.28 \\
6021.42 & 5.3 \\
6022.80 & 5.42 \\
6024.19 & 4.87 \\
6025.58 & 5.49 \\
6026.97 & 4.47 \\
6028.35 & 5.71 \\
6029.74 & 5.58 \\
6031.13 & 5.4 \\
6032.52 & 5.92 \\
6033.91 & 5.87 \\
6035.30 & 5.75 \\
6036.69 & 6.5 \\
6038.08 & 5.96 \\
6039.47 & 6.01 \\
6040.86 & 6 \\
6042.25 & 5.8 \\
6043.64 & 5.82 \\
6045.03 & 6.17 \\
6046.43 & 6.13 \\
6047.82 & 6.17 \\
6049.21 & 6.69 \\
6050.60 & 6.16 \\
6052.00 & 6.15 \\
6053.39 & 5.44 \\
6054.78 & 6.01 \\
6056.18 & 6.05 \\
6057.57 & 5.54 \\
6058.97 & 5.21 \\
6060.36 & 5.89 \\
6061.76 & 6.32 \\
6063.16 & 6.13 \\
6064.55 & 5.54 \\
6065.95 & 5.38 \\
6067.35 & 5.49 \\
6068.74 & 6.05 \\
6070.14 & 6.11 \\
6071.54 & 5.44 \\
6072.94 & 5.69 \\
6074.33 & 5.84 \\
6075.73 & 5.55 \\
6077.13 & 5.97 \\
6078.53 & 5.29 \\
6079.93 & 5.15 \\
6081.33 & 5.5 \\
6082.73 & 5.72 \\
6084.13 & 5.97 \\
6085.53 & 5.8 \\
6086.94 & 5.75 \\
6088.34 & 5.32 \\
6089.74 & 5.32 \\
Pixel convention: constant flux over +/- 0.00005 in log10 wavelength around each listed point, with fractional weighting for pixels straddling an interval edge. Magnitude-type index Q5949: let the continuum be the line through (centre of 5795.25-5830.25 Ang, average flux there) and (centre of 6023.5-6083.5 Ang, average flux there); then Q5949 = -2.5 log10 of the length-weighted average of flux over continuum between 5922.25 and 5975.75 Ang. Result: 0.02 mag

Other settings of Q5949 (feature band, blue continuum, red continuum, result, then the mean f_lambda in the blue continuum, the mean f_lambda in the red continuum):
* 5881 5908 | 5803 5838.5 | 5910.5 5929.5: 0.20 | 5.81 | 5.42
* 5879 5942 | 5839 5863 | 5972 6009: 0.08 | 5.4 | 5.6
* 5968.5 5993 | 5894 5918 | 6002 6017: -0.04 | 4.99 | 5.54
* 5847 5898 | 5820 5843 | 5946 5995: 0.14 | 5.77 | 5.62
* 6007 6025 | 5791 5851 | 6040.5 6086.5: 0.05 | 5.68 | 5.82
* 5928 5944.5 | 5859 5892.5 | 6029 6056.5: -0.05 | 5.04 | 5.98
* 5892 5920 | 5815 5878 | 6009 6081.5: 0.14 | 5.56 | 5.73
